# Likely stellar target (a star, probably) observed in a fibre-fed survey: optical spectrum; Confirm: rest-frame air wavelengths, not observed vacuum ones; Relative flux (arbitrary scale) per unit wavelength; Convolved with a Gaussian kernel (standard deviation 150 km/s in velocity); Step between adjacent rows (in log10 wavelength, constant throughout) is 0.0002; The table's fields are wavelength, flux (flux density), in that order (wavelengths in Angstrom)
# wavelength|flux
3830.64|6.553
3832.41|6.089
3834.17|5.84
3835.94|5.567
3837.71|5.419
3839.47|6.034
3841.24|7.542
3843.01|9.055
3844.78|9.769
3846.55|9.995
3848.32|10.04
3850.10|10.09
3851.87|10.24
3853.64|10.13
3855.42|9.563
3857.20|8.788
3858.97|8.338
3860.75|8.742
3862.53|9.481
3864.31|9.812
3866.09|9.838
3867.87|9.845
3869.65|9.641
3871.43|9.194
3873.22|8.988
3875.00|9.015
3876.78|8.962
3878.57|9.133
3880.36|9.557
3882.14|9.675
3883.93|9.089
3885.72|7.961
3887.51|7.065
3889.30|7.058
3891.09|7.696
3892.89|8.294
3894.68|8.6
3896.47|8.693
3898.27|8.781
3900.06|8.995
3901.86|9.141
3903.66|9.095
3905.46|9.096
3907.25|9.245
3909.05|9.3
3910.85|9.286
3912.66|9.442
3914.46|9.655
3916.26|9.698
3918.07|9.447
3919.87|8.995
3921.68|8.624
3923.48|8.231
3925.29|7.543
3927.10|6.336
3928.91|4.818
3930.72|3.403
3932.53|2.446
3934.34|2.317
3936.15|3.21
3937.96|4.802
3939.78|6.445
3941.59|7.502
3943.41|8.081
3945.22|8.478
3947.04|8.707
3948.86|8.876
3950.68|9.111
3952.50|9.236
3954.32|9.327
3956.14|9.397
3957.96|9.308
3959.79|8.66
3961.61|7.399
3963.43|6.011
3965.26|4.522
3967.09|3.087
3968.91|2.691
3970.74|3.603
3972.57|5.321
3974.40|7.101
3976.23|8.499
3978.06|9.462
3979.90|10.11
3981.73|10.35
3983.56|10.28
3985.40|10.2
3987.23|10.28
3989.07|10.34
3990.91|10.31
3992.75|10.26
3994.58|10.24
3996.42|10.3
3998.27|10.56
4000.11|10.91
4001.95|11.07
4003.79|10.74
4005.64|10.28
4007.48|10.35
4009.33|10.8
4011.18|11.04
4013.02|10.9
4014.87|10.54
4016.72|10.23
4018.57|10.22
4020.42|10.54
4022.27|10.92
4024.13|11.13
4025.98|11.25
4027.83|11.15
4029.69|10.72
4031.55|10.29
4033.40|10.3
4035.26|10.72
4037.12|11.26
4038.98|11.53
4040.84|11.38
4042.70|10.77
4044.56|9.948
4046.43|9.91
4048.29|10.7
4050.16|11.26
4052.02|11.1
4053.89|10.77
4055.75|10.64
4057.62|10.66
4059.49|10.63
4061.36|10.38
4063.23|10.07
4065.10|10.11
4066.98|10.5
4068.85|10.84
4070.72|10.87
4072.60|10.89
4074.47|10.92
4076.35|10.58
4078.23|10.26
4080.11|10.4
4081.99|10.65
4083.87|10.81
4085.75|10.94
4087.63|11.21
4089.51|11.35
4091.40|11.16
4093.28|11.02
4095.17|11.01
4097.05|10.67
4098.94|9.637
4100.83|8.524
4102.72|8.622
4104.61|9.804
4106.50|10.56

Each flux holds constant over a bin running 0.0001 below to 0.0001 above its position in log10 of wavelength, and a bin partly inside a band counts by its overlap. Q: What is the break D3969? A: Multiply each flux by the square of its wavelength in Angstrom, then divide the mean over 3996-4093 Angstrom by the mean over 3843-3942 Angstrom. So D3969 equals 1.39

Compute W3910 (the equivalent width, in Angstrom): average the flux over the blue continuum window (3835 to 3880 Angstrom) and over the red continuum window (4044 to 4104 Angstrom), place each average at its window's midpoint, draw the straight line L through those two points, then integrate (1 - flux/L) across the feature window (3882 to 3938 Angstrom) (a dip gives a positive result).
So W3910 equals 9.63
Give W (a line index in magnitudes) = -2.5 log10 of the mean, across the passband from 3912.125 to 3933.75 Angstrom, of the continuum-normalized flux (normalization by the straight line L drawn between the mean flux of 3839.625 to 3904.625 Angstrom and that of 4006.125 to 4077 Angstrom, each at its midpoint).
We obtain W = 0.29 mag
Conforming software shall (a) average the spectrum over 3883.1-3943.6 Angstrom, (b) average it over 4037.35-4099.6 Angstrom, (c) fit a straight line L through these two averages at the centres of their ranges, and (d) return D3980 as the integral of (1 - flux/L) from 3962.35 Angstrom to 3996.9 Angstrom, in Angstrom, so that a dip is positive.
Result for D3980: 3.69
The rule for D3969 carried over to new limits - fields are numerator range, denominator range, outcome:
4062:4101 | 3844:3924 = 1.29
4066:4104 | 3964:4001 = 1.32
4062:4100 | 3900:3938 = 1.56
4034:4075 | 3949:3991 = 1.40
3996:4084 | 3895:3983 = 1.49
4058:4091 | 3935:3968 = 1.55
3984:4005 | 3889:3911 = 1.26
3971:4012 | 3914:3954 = 1.43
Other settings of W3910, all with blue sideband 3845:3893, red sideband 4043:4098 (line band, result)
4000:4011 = -0.5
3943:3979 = 9.2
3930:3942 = 6.8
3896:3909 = 0.5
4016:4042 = -1.1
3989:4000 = -0.3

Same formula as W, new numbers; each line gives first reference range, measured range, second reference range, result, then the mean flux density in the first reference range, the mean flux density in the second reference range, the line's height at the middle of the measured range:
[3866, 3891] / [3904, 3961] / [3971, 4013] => 0.206 mag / 8.86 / 9.87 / 9.34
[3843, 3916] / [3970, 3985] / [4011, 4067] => 0.225 mag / 9.14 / 10.7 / 10.1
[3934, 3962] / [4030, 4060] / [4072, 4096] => -0.084 mag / 7.67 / 10.9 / 9.94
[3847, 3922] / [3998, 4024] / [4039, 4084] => -0.048 mag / 9.11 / 10.6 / 10.2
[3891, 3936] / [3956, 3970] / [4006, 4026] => 0.426 mag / 7.81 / 10.7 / 9.2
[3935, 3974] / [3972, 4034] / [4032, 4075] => -0.175 mag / 6.82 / 10.7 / 8.72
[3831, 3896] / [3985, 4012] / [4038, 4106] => -0.068 mag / 8.6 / 10.6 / 9.88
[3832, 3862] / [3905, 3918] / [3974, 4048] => -0.025 mag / 8.36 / 10.5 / 9.19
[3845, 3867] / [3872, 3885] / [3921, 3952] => -0.058 mag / 9.59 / 6.43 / 8.71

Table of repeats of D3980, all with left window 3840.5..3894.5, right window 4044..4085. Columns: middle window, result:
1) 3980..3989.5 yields -0.3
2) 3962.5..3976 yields 6.9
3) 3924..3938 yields 7.5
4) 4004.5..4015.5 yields -0.5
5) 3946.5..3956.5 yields 0.6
